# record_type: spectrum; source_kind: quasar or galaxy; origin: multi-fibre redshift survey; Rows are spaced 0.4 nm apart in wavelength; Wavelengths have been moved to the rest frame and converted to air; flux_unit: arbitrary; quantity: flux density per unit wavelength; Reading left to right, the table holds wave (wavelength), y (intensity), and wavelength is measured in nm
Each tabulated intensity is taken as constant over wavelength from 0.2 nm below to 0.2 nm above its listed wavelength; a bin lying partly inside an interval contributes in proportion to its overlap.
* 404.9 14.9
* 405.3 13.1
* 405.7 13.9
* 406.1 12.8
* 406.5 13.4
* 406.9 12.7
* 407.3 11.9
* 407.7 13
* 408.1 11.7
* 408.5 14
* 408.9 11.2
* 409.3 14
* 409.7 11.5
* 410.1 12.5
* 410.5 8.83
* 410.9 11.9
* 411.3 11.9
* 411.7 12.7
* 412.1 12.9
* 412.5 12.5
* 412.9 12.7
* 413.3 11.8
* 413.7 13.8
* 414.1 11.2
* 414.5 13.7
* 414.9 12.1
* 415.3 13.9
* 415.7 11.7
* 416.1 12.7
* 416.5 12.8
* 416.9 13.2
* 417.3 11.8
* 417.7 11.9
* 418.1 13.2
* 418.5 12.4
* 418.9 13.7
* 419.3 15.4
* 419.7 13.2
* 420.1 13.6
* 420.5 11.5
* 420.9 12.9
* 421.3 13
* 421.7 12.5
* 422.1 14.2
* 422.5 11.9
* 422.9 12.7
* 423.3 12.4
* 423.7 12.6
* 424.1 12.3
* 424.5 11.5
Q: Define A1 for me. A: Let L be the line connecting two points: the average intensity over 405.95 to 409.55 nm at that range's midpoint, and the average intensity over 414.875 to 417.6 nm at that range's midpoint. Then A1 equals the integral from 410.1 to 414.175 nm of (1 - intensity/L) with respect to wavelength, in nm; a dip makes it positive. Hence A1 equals 0.19 nm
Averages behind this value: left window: 12.7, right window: 12.6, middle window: 12.1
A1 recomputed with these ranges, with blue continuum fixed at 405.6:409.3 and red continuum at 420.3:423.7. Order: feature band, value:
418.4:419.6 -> -0.12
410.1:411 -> 0.15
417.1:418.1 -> 0.04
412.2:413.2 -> 0.01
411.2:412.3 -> 0.02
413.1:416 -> 0.02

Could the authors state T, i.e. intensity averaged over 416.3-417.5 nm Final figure 12.6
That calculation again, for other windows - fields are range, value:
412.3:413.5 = 12.3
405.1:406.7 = 13.3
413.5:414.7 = 12.9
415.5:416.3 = 12.2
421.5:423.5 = 12.7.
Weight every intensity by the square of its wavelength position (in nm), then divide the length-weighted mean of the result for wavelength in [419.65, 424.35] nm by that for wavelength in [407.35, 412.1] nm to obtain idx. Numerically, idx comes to 1.11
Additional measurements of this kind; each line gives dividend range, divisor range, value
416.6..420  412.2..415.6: 1.06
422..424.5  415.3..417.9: 1.04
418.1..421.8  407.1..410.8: 1.15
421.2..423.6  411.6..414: 1.05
